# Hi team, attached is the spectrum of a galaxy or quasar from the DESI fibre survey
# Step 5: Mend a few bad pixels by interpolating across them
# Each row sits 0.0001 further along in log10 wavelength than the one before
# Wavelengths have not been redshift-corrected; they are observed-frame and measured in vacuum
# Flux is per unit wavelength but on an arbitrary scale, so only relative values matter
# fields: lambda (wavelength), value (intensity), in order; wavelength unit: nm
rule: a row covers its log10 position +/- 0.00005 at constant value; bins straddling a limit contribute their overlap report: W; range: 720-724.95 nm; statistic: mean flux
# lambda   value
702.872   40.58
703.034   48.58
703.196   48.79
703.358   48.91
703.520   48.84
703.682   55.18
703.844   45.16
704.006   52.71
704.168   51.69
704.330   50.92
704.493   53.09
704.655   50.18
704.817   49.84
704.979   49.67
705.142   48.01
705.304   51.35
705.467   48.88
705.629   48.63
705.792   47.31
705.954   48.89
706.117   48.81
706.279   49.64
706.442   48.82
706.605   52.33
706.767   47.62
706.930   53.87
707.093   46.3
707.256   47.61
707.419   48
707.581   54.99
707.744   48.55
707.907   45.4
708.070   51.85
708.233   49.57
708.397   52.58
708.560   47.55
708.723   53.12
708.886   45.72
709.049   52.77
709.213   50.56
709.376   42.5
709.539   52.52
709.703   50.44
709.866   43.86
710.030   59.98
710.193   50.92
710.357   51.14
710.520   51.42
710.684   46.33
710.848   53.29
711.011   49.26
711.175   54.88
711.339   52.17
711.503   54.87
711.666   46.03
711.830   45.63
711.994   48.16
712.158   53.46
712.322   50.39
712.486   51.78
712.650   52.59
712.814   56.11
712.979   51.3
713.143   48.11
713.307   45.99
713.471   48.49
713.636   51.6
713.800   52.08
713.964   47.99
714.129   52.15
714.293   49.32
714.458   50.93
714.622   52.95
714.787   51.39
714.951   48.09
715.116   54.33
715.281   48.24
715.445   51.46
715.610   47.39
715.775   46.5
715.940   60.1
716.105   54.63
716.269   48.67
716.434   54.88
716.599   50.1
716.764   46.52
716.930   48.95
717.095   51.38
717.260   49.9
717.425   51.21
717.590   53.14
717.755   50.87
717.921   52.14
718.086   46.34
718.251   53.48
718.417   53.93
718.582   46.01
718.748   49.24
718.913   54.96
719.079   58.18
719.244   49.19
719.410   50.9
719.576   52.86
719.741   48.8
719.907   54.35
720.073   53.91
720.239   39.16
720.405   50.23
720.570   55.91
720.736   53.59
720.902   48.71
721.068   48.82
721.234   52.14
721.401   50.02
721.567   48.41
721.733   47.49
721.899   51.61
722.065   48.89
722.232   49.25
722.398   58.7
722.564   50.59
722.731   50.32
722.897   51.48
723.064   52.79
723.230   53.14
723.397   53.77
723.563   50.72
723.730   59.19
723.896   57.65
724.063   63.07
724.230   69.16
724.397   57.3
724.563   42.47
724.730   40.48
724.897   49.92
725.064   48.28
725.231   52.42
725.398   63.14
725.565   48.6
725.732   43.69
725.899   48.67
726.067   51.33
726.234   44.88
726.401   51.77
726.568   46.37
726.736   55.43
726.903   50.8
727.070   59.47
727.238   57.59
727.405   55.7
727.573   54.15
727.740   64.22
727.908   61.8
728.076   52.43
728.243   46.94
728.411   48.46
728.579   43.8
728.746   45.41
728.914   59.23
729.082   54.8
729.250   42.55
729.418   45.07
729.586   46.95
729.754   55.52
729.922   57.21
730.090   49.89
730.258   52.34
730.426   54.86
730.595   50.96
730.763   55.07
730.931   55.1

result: 52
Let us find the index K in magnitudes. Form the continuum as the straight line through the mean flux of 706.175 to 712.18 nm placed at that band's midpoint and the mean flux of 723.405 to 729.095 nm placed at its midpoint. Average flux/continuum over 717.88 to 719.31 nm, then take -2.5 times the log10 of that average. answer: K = 0.00 mag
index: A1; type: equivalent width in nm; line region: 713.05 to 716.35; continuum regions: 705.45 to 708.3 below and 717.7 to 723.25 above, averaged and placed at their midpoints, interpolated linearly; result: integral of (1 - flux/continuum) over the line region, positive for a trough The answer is -0.01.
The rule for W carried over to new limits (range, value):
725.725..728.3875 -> 53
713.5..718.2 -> 50.8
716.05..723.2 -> 51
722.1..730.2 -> 52.4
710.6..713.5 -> 50.5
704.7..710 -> 49.4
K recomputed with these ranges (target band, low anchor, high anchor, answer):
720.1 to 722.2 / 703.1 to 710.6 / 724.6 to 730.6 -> 0.028 mag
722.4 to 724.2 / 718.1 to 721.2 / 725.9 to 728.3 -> -0.051 mag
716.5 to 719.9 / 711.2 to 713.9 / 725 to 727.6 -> 0.004 mag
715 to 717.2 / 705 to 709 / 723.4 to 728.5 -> 0.006 mag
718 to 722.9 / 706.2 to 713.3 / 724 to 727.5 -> 0.016 mag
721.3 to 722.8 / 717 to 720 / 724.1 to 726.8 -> 0.015 mag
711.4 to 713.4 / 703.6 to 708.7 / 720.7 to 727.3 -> 0.005 mag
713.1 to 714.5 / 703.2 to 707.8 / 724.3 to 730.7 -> 0.018 mag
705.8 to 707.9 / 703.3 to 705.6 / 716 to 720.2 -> 0.023 mag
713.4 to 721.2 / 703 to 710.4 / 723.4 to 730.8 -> 0.006 mag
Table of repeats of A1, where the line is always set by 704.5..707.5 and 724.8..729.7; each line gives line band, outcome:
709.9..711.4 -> -0.06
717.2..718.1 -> -0.01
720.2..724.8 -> -0.10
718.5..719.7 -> -0.02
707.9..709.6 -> 0.00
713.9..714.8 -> -0.01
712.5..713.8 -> -0.02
